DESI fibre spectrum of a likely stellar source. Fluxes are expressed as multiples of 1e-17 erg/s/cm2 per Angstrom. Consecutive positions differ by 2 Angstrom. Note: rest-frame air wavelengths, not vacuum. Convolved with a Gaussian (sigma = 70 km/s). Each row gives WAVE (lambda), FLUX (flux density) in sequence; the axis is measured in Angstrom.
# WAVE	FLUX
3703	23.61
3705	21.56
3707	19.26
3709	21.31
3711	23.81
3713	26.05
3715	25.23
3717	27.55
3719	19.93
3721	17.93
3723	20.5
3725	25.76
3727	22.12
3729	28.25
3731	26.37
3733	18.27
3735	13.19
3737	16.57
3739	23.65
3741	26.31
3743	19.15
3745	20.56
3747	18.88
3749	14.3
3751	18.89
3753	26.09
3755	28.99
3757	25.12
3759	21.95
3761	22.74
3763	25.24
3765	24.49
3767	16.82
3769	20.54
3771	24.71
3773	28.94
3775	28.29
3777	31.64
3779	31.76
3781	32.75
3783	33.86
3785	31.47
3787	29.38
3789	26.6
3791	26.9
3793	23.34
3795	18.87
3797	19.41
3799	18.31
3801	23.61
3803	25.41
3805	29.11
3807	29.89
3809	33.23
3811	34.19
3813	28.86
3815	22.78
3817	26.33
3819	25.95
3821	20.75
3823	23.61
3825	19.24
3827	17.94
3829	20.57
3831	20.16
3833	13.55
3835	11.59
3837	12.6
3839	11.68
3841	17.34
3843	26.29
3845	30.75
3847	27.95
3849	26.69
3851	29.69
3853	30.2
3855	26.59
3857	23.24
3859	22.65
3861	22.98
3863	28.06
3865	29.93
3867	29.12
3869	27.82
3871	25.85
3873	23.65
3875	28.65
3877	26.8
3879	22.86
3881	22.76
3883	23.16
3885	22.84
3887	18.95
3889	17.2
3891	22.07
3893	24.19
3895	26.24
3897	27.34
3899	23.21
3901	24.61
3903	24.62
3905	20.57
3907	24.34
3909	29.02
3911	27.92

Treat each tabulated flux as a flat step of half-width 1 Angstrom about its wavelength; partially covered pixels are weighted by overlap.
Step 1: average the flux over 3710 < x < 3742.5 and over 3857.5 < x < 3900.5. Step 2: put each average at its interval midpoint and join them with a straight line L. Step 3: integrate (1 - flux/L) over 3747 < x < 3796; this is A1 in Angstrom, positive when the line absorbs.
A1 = -4.8 Angstrom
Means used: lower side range 22.5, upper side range 24.6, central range 25.4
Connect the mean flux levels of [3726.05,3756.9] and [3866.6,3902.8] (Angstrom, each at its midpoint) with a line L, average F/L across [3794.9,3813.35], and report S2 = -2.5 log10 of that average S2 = -0.16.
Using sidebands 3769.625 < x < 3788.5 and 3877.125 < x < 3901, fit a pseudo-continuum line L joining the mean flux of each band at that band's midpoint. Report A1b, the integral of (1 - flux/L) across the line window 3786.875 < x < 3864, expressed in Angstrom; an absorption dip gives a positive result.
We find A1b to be 9.5 Angstrom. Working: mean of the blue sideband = 30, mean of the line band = 23.7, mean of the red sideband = 23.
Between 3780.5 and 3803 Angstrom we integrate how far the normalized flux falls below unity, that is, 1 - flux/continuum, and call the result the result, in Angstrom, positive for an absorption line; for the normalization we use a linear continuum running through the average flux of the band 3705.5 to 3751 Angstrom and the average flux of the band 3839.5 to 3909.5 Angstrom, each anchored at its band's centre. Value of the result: -2.6 Angstrom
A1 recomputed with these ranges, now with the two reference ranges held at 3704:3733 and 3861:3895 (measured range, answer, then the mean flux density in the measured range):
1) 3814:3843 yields 6.02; 19.1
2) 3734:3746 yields 1.75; 19.9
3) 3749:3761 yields 0.09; 23.3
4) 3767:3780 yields -1.76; 26.8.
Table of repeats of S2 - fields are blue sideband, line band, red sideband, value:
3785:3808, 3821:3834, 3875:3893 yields 0.24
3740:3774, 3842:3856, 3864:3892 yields -0.18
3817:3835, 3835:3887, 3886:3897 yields -0.15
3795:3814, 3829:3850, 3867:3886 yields 0.28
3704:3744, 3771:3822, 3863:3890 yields -0.17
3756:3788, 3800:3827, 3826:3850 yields -0.16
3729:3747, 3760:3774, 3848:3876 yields -0.05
